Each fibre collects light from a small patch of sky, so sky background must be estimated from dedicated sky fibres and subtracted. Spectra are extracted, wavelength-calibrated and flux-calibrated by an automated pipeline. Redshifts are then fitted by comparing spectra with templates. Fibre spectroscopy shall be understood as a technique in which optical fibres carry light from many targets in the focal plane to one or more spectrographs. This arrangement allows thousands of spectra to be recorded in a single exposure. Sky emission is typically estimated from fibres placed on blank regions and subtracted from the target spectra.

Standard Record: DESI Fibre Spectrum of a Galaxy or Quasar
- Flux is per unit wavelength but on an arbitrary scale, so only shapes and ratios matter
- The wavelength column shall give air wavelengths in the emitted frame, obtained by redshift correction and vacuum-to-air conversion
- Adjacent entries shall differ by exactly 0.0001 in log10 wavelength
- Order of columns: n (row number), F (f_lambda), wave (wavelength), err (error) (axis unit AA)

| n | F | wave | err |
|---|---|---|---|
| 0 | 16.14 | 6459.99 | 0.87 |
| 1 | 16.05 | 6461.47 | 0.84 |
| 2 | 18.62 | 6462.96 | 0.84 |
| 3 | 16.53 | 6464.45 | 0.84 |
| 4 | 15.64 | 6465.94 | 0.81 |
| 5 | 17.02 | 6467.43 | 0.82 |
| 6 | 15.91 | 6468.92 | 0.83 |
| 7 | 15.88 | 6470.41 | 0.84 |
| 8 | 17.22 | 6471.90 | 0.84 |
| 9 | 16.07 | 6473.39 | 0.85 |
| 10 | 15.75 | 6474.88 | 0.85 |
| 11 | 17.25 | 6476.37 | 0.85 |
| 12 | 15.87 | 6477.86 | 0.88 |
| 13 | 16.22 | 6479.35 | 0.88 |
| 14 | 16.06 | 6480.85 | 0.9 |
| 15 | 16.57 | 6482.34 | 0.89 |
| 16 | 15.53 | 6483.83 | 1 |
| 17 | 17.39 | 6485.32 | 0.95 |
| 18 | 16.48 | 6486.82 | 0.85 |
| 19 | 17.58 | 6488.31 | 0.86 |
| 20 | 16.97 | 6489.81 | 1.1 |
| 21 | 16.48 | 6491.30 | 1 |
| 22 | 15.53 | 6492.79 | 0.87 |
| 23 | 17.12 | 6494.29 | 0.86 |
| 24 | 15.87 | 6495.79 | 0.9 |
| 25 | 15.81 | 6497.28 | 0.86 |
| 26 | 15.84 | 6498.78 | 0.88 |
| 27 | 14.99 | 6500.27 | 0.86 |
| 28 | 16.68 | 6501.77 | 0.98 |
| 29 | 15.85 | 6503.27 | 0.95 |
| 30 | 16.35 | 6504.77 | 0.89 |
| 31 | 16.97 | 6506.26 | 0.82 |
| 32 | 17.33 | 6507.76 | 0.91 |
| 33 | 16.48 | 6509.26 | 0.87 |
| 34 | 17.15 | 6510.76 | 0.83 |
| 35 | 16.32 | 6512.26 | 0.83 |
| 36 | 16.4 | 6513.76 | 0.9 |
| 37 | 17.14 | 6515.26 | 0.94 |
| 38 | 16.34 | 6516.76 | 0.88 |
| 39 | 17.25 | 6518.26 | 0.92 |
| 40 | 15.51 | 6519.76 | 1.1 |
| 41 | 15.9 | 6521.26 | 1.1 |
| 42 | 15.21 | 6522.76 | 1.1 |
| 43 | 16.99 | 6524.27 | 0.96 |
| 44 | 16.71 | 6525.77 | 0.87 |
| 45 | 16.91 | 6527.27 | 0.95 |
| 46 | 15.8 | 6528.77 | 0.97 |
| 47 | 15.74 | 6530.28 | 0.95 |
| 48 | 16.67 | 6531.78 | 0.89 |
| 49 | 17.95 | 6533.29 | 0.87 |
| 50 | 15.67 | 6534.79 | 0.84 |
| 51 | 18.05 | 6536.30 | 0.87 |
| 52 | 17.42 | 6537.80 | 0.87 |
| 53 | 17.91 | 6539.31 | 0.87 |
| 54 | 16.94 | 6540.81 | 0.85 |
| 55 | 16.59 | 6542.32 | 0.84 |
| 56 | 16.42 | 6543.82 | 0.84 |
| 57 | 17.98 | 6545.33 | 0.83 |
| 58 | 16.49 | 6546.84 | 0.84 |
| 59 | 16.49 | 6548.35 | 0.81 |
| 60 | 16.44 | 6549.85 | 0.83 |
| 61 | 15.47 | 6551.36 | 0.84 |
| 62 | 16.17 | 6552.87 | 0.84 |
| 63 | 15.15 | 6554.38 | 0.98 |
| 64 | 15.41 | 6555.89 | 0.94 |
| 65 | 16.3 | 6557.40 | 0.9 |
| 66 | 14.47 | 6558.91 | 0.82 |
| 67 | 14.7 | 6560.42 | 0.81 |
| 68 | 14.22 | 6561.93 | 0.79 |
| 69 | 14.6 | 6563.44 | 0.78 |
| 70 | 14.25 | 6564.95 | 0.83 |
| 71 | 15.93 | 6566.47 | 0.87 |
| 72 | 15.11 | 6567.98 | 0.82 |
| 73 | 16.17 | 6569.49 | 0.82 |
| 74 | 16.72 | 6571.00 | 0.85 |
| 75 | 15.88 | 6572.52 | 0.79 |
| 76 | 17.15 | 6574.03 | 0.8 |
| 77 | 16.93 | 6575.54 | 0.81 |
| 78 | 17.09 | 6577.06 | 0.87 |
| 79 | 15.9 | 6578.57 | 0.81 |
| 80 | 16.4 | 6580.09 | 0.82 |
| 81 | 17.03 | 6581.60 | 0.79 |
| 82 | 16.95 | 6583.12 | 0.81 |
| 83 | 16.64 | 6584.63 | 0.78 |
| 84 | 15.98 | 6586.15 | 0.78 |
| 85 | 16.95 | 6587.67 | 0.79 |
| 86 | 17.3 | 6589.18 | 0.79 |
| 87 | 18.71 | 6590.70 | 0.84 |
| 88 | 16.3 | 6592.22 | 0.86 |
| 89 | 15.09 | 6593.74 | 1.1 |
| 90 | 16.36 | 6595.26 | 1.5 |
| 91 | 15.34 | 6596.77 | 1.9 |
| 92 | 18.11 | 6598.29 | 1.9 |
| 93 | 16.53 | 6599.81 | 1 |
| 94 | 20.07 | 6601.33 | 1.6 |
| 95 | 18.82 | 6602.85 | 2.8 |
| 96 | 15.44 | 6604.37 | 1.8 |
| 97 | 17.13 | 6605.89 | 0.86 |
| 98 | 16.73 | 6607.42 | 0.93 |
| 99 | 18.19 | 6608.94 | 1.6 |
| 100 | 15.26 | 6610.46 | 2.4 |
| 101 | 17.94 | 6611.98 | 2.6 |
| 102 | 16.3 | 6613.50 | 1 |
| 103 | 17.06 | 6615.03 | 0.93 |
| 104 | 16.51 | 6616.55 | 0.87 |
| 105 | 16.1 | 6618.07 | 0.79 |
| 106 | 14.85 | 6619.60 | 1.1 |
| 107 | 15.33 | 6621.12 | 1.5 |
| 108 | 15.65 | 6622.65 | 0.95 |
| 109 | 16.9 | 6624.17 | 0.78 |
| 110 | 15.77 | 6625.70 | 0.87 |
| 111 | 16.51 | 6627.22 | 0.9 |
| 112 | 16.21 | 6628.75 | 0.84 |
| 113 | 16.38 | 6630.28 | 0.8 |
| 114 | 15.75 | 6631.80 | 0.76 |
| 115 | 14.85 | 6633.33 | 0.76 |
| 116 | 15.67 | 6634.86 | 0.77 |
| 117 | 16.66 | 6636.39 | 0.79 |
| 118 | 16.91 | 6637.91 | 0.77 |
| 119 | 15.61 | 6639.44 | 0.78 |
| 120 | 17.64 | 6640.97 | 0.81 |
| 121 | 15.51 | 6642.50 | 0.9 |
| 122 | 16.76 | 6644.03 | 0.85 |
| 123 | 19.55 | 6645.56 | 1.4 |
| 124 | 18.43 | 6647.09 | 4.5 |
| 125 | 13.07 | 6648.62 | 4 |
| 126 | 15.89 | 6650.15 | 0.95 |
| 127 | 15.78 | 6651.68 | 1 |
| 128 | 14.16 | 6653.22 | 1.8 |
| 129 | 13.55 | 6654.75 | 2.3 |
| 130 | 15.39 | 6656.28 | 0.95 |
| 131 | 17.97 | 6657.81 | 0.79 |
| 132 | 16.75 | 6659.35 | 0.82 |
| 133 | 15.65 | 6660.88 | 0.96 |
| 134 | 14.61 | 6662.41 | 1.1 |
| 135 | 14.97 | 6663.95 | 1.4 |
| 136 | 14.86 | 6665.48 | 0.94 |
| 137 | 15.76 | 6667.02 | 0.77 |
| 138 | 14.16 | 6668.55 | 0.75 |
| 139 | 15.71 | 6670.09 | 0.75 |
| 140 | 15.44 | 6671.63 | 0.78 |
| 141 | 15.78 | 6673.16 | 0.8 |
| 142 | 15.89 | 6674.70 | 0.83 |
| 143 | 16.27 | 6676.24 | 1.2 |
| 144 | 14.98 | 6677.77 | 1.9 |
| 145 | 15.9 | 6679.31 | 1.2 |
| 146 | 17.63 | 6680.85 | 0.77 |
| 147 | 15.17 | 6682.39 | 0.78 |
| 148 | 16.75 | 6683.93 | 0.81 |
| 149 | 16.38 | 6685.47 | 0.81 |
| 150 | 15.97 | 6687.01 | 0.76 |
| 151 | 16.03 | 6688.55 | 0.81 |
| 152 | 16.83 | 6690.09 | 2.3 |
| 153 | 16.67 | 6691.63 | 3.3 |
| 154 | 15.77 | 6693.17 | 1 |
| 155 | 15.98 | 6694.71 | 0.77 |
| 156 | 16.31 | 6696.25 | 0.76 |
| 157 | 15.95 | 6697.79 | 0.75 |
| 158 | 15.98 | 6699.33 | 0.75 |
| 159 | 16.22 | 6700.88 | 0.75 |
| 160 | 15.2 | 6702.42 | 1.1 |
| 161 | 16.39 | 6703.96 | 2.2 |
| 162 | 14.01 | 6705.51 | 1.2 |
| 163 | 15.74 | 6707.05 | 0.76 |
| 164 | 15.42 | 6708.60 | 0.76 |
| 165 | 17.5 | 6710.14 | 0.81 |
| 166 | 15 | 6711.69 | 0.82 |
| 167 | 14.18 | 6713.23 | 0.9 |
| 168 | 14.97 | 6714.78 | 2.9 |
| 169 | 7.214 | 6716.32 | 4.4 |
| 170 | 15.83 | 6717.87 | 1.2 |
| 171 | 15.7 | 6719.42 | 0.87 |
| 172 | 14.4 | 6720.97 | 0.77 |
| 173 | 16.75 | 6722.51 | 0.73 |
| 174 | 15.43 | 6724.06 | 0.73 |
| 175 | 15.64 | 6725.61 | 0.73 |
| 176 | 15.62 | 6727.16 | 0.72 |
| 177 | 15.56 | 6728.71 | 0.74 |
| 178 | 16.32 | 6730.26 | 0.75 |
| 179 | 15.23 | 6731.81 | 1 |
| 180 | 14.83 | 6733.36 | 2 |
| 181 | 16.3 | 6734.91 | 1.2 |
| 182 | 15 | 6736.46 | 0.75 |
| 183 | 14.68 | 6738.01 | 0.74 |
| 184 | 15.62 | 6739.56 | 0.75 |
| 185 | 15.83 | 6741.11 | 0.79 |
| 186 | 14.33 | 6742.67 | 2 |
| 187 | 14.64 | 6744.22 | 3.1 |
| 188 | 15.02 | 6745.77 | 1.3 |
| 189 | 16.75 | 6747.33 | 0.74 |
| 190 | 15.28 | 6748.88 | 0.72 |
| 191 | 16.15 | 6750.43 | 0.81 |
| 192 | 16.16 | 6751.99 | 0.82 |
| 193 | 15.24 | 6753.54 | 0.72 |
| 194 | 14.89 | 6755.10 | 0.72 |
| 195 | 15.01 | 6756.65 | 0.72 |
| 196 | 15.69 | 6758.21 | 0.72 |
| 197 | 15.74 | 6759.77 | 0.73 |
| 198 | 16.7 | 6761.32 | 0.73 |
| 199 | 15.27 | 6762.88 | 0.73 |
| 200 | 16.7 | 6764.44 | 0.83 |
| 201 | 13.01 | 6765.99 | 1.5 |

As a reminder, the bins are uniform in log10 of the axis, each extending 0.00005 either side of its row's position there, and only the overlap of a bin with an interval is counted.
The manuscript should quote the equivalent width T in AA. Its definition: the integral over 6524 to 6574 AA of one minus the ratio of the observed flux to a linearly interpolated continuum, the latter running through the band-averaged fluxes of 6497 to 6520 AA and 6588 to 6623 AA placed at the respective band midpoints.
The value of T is 1.17 AA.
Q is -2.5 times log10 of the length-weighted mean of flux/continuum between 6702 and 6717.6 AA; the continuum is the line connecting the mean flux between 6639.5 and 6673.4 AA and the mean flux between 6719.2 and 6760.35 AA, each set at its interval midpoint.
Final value 0.07 mag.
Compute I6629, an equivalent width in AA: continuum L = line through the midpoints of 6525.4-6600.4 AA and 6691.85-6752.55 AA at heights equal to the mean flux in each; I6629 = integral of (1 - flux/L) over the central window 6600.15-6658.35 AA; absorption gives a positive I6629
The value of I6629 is -1.6 AA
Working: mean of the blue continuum 16.3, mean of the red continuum 15.4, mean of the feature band 16.4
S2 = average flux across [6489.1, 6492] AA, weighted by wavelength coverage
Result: 16.8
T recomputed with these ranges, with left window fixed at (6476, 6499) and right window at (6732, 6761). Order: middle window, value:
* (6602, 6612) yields -0.7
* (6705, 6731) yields 0.8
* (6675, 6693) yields -0.6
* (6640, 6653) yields -0.5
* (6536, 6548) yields -0.7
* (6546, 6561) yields 0.4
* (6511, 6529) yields -0.1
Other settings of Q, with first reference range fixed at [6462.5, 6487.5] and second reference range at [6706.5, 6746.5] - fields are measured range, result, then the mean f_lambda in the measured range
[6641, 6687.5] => -0.03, 15.8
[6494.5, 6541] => -0.02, 16.5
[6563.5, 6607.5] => -0.05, 16.6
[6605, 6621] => -0.06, 16.5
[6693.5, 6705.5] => -0.04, 15.9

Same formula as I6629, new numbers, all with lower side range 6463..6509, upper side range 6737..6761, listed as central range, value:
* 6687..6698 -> -0.41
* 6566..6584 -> -0.43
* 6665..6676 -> 0.20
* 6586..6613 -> -1.78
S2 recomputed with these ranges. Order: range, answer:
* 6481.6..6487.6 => 16.5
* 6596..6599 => 16.7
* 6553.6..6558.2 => 15.6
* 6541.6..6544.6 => 16.5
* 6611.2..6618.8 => 16.8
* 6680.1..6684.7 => 16.5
